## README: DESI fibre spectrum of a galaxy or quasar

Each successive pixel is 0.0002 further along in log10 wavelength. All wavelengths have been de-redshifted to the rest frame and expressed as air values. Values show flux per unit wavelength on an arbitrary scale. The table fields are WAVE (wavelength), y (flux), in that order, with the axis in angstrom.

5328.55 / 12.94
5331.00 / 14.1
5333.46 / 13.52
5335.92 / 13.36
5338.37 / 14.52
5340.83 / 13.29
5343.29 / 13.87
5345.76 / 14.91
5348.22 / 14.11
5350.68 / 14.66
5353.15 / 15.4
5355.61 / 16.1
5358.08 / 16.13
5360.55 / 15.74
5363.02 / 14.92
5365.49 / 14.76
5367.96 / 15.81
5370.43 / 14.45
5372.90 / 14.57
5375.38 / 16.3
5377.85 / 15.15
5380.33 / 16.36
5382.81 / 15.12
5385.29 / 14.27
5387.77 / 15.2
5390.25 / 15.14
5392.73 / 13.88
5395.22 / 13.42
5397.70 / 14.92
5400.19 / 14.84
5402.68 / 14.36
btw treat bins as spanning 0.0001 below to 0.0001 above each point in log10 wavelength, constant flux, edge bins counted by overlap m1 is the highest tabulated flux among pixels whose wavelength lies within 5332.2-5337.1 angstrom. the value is 13.52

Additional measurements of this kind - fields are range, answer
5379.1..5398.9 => 16.36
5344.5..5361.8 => 16.13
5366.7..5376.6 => 16.3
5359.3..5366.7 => 15.74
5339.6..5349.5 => 14.91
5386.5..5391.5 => 15.2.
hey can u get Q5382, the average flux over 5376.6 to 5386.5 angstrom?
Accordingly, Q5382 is 15.2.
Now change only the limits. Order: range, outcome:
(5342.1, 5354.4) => 14.6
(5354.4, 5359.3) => 16.1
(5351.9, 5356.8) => 15.7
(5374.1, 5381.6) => 15.9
